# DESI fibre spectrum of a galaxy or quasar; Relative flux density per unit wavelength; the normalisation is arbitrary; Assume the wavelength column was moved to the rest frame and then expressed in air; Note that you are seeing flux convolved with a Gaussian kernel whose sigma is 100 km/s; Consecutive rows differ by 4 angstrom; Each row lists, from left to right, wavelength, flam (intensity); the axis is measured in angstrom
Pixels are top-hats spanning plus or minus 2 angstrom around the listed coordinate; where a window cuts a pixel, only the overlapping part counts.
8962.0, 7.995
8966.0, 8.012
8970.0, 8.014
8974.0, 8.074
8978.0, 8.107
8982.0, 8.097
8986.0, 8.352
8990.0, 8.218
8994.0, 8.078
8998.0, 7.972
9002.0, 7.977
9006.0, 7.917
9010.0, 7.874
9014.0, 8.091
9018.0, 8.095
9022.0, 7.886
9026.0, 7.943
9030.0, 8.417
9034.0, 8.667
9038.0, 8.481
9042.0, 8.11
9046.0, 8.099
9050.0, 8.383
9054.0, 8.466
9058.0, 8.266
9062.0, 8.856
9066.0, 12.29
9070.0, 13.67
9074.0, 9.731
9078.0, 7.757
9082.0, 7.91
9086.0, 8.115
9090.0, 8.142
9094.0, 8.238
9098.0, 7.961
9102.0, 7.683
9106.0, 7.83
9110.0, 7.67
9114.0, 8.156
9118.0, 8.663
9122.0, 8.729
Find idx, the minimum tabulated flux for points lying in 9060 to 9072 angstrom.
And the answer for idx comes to 8.856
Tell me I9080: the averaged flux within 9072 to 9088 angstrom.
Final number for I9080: 8.38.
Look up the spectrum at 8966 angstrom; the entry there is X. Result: 8.012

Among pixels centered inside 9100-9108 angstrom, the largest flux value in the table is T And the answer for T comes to 7.83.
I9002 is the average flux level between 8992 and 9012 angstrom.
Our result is 7.96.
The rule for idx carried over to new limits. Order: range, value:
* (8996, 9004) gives 7.972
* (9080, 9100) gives 7.91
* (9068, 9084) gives 7.757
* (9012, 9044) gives 7.886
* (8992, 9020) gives 7.874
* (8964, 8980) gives 8.012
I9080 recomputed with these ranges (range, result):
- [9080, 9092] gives 8.06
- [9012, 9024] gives 8.02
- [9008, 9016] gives 7.98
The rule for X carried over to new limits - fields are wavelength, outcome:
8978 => 8.107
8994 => 8.078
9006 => 7.917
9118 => 8.663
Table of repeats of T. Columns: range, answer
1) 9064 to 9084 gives 13.67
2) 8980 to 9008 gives 8.352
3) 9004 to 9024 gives 8.095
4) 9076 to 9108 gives 8.238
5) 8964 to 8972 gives 8.014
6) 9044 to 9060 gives 8.466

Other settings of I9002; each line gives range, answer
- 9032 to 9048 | 8.34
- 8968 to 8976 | 8.04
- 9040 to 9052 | 8.2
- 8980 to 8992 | 8.22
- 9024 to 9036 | 8.34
